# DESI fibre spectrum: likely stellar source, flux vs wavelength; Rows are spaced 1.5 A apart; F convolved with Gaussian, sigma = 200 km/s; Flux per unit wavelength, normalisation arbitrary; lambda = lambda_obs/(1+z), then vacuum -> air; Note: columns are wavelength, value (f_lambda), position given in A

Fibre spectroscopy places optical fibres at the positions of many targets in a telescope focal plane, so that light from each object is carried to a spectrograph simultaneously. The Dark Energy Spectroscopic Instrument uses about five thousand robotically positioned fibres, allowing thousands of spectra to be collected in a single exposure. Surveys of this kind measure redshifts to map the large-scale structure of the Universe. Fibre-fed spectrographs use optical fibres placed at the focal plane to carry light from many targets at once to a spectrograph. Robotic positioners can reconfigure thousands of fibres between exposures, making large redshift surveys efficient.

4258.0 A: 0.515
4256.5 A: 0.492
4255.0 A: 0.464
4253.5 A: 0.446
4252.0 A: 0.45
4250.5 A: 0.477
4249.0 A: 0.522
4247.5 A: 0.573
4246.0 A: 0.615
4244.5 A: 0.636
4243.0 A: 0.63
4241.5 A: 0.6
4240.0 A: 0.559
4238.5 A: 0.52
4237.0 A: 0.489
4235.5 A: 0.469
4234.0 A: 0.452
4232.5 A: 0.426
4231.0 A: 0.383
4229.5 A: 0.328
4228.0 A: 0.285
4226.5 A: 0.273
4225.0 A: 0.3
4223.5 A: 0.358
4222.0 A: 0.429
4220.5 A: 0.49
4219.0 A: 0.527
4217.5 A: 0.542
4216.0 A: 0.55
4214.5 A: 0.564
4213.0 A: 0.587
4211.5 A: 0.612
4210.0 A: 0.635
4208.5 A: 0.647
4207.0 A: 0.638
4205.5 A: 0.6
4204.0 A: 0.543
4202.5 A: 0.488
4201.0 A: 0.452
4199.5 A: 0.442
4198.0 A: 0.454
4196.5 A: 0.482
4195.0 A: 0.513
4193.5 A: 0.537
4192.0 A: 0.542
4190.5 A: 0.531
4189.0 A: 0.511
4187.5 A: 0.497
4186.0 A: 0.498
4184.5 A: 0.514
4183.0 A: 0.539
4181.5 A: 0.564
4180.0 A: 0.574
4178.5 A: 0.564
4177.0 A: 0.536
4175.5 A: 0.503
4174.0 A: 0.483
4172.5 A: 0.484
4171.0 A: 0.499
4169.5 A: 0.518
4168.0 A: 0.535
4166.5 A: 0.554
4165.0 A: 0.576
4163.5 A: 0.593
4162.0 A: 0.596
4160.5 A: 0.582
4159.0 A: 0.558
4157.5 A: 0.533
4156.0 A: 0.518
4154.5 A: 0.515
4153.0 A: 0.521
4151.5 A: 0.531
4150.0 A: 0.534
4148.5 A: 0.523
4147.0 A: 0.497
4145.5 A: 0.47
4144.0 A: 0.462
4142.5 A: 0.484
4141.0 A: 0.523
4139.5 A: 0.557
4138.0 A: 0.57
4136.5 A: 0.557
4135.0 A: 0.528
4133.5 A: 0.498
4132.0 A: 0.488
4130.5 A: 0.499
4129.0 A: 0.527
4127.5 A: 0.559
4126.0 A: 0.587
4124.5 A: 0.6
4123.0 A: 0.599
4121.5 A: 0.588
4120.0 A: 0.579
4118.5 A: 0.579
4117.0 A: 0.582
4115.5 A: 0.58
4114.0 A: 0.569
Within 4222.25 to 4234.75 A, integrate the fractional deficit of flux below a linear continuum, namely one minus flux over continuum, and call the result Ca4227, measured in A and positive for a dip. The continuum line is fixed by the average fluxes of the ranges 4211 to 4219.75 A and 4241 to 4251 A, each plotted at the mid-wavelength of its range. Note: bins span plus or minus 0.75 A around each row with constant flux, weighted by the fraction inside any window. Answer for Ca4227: 4.7 A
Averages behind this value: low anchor 0.562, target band 0.354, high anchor 0.581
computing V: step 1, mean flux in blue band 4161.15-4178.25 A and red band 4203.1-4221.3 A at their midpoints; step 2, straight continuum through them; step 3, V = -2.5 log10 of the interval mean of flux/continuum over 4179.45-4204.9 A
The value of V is 0.09 mag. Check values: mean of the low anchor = 0.535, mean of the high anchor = 0.577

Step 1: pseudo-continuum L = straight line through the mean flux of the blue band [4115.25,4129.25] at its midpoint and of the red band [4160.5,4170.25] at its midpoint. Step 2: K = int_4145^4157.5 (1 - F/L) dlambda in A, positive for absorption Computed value 1.2 A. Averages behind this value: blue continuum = 0.58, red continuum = 0.564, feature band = 0.516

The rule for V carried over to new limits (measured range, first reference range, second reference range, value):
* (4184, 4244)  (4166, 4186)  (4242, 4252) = 0.10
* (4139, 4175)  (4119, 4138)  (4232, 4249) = 0.05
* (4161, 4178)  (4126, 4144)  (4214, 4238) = -0.10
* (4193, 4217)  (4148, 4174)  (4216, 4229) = -0.23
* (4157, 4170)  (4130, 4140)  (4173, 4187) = -0.07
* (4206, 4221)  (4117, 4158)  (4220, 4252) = -0.20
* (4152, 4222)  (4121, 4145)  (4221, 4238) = -0.19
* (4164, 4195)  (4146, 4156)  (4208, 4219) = 0.04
